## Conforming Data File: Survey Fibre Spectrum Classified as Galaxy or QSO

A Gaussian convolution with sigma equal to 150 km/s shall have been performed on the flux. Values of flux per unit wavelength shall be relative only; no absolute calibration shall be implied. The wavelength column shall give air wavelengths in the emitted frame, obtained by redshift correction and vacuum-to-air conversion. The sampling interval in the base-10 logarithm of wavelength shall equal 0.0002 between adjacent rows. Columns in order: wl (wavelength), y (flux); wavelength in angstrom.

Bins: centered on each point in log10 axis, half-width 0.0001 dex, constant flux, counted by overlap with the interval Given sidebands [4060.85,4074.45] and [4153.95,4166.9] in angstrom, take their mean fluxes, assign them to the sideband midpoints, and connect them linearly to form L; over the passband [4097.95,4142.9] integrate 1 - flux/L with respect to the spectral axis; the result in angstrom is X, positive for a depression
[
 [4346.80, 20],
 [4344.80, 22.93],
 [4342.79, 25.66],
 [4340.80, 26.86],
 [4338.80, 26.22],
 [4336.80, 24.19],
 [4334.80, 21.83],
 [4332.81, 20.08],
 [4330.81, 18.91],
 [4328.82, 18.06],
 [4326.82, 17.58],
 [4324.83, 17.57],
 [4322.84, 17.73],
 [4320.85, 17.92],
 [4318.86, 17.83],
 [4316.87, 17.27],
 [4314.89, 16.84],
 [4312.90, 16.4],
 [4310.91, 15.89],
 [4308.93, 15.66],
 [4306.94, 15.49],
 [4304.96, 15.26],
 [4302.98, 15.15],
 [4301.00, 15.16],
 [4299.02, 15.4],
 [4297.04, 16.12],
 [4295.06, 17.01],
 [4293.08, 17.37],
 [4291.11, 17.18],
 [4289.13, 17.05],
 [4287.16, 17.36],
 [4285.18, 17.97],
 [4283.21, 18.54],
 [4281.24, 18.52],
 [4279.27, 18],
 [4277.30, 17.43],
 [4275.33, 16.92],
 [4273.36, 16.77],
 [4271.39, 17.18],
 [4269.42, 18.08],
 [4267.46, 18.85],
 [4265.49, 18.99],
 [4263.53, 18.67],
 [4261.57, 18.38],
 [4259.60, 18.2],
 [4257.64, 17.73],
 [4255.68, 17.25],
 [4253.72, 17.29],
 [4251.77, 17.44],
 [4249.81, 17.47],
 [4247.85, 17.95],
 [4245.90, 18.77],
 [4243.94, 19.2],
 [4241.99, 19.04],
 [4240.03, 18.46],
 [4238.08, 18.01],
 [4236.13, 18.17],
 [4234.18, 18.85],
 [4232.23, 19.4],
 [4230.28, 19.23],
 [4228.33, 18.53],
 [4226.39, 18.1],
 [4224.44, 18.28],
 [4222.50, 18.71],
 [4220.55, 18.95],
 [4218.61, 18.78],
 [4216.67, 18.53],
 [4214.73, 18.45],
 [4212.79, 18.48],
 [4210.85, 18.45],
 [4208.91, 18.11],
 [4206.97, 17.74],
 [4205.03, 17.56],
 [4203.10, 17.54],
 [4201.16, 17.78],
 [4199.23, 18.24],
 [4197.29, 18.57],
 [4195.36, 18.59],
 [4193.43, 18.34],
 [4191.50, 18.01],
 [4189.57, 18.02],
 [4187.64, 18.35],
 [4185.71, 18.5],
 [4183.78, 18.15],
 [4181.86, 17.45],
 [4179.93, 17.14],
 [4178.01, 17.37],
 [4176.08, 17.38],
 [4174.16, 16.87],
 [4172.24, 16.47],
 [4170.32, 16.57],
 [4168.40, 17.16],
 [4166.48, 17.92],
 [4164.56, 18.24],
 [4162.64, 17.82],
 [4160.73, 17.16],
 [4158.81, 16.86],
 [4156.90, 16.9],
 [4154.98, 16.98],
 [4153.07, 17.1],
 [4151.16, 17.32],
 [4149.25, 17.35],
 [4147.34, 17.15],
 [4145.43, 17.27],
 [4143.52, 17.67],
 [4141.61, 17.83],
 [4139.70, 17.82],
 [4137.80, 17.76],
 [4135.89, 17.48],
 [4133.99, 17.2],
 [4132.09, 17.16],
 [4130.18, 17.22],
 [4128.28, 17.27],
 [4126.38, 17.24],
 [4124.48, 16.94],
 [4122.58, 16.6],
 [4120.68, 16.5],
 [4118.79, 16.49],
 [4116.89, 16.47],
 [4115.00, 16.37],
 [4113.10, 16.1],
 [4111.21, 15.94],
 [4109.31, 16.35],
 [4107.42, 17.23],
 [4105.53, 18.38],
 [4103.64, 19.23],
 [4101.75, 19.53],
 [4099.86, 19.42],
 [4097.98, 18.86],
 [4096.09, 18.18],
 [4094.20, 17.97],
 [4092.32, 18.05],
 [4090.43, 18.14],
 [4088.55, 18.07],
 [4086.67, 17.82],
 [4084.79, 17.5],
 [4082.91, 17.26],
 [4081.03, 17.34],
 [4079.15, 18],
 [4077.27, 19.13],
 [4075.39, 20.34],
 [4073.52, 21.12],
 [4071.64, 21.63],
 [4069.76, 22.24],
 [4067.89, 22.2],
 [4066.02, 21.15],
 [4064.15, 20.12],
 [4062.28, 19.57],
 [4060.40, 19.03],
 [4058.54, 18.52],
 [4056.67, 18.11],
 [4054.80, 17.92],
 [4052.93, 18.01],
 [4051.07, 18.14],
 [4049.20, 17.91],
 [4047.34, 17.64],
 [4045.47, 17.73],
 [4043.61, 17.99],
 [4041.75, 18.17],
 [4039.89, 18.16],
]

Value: 3.8 angstrom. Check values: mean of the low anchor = 21.1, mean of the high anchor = 17.4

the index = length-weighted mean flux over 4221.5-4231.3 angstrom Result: 18.6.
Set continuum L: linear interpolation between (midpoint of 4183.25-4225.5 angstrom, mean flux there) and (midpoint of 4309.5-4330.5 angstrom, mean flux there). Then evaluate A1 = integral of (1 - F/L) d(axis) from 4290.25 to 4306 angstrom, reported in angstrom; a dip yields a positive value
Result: 1.3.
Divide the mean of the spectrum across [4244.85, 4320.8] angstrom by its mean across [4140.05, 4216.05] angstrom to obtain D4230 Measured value 0.98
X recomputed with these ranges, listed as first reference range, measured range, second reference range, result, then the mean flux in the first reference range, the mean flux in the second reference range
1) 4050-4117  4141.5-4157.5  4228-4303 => 0.92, 18.6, 17.8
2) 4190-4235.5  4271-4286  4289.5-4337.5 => 0.04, 18.4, 17.4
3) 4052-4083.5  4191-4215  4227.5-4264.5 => 0.61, 19.5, 18.3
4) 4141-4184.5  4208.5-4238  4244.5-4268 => -1.30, 17.3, 18.1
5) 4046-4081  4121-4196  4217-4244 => 6.12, 19.4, 18.7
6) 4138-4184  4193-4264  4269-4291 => -3.36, 17.3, 17.6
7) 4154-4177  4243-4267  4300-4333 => -1.55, 17.2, 16.9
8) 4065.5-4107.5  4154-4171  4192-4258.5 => 1.23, 19.1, 18.3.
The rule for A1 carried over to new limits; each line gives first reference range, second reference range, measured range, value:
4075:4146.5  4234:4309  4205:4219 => -0.6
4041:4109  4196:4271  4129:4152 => 1.4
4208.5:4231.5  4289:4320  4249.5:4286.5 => -1.3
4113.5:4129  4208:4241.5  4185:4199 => -0.3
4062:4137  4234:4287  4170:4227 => 0.4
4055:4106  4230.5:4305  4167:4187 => 1.1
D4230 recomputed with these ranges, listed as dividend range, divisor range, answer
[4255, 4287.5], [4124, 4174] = 1.04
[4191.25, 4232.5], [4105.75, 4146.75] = 1.08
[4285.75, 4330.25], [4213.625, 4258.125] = 0.91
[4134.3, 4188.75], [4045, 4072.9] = 0.90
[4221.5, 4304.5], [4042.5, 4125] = 0.97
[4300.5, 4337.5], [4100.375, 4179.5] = 1.02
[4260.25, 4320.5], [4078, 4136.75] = 0.98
